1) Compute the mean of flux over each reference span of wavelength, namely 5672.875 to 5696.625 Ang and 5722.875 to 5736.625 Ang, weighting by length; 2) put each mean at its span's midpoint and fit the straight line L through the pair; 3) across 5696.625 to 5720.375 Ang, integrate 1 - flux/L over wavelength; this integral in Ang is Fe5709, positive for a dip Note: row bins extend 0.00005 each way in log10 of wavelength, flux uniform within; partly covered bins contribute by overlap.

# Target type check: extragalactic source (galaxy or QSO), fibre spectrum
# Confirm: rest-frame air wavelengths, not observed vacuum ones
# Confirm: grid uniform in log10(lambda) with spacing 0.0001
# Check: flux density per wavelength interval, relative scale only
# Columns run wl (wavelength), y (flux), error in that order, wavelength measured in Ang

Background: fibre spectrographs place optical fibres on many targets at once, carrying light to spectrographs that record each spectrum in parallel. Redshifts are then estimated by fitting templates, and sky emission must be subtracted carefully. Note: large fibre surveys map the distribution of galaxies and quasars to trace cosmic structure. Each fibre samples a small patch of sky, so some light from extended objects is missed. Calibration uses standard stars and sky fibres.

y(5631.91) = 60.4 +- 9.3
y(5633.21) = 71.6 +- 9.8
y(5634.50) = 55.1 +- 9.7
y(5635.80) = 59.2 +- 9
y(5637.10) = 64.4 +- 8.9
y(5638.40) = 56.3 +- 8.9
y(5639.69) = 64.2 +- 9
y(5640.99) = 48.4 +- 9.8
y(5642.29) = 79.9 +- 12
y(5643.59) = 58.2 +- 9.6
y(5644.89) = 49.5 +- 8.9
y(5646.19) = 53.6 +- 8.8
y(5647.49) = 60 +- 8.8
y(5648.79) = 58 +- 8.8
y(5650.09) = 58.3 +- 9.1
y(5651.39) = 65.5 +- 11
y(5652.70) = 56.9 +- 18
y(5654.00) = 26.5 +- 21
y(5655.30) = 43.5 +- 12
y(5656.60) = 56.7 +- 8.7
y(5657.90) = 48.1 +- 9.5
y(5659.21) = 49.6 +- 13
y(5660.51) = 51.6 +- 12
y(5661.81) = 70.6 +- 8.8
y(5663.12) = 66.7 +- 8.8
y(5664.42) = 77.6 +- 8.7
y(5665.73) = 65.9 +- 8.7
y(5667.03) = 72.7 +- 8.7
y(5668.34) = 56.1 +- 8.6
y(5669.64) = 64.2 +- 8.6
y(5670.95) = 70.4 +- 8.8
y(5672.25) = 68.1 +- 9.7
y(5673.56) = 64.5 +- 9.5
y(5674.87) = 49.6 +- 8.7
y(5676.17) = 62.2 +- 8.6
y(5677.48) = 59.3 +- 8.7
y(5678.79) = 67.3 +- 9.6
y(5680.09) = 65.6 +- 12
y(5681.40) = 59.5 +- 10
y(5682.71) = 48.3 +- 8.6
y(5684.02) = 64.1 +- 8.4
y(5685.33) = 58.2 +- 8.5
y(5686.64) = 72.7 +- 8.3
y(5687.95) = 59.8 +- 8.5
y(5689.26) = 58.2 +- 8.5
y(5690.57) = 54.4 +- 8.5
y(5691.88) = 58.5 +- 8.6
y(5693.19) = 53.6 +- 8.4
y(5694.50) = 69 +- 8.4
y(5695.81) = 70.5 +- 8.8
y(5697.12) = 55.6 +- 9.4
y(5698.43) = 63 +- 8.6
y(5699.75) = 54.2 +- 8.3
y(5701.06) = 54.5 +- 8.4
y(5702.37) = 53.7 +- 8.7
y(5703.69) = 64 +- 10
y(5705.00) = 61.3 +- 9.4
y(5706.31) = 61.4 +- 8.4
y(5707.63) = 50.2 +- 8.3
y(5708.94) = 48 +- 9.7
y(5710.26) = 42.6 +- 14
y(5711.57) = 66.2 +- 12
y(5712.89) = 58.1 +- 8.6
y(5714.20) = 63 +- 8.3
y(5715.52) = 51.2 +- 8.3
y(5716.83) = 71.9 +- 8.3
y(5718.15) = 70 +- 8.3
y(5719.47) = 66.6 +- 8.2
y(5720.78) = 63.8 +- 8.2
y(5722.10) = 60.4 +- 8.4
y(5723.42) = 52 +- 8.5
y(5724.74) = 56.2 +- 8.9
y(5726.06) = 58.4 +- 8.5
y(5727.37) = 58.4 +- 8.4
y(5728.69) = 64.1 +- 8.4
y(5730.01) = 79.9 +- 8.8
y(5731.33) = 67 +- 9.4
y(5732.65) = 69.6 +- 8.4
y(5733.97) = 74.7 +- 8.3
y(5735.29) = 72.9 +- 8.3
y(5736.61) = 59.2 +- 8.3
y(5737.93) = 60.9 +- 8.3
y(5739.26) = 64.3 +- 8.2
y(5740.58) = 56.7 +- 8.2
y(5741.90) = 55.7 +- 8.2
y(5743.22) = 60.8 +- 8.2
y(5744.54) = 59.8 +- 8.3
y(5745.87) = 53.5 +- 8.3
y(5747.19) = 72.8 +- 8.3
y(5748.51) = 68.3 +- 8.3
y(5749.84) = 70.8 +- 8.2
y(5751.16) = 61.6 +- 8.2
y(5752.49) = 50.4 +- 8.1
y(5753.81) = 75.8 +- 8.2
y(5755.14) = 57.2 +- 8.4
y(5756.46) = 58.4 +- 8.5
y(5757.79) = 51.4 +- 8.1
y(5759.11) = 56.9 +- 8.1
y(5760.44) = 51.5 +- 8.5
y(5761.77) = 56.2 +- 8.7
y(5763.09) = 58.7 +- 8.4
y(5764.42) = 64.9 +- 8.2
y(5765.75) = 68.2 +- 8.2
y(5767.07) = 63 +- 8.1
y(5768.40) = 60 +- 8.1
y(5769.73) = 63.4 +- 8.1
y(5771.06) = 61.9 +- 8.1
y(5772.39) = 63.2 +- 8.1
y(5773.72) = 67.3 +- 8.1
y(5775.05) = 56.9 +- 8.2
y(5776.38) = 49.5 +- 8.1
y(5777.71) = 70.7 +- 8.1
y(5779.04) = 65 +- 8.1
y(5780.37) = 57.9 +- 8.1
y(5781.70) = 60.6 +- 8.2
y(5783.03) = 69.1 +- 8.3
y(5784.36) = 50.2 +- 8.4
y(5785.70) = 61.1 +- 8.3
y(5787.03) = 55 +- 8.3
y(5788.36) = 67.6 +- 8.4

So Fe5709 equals 1.66 Ang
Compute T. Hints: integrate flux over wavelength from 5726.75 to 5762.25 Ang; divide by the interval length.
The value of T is 62.6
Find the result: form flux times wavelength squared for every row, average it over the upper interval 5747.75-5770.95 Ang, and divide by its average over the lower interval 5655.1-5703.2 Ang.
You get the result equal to 1.04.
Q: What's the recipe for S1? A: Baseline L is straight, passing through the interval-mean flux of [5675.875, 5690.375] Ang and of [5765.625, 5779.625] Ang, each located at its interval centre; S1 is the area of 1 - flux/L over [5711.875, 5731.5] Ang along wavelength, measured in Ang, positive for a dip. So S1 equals -0.3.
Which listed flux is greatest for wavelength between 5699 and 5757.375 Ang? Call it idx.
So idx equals 79.9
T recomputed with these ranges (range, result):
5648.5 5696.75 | 60.1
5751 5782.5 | 60.5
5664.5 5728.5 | 60.5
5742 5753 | 62.1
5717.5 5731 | 63.1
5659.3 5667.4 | 66.1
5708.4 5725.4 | 59.3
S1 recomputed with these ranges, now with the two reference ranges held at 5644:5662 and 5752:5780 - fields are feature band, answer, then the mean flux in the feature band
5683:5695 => -1.1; 60.4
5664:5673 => -2.2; 67.6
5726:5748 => -2.1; 64.2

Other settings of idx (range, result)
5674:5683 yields 67.3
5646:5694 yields 77.6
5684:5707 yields 72.7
